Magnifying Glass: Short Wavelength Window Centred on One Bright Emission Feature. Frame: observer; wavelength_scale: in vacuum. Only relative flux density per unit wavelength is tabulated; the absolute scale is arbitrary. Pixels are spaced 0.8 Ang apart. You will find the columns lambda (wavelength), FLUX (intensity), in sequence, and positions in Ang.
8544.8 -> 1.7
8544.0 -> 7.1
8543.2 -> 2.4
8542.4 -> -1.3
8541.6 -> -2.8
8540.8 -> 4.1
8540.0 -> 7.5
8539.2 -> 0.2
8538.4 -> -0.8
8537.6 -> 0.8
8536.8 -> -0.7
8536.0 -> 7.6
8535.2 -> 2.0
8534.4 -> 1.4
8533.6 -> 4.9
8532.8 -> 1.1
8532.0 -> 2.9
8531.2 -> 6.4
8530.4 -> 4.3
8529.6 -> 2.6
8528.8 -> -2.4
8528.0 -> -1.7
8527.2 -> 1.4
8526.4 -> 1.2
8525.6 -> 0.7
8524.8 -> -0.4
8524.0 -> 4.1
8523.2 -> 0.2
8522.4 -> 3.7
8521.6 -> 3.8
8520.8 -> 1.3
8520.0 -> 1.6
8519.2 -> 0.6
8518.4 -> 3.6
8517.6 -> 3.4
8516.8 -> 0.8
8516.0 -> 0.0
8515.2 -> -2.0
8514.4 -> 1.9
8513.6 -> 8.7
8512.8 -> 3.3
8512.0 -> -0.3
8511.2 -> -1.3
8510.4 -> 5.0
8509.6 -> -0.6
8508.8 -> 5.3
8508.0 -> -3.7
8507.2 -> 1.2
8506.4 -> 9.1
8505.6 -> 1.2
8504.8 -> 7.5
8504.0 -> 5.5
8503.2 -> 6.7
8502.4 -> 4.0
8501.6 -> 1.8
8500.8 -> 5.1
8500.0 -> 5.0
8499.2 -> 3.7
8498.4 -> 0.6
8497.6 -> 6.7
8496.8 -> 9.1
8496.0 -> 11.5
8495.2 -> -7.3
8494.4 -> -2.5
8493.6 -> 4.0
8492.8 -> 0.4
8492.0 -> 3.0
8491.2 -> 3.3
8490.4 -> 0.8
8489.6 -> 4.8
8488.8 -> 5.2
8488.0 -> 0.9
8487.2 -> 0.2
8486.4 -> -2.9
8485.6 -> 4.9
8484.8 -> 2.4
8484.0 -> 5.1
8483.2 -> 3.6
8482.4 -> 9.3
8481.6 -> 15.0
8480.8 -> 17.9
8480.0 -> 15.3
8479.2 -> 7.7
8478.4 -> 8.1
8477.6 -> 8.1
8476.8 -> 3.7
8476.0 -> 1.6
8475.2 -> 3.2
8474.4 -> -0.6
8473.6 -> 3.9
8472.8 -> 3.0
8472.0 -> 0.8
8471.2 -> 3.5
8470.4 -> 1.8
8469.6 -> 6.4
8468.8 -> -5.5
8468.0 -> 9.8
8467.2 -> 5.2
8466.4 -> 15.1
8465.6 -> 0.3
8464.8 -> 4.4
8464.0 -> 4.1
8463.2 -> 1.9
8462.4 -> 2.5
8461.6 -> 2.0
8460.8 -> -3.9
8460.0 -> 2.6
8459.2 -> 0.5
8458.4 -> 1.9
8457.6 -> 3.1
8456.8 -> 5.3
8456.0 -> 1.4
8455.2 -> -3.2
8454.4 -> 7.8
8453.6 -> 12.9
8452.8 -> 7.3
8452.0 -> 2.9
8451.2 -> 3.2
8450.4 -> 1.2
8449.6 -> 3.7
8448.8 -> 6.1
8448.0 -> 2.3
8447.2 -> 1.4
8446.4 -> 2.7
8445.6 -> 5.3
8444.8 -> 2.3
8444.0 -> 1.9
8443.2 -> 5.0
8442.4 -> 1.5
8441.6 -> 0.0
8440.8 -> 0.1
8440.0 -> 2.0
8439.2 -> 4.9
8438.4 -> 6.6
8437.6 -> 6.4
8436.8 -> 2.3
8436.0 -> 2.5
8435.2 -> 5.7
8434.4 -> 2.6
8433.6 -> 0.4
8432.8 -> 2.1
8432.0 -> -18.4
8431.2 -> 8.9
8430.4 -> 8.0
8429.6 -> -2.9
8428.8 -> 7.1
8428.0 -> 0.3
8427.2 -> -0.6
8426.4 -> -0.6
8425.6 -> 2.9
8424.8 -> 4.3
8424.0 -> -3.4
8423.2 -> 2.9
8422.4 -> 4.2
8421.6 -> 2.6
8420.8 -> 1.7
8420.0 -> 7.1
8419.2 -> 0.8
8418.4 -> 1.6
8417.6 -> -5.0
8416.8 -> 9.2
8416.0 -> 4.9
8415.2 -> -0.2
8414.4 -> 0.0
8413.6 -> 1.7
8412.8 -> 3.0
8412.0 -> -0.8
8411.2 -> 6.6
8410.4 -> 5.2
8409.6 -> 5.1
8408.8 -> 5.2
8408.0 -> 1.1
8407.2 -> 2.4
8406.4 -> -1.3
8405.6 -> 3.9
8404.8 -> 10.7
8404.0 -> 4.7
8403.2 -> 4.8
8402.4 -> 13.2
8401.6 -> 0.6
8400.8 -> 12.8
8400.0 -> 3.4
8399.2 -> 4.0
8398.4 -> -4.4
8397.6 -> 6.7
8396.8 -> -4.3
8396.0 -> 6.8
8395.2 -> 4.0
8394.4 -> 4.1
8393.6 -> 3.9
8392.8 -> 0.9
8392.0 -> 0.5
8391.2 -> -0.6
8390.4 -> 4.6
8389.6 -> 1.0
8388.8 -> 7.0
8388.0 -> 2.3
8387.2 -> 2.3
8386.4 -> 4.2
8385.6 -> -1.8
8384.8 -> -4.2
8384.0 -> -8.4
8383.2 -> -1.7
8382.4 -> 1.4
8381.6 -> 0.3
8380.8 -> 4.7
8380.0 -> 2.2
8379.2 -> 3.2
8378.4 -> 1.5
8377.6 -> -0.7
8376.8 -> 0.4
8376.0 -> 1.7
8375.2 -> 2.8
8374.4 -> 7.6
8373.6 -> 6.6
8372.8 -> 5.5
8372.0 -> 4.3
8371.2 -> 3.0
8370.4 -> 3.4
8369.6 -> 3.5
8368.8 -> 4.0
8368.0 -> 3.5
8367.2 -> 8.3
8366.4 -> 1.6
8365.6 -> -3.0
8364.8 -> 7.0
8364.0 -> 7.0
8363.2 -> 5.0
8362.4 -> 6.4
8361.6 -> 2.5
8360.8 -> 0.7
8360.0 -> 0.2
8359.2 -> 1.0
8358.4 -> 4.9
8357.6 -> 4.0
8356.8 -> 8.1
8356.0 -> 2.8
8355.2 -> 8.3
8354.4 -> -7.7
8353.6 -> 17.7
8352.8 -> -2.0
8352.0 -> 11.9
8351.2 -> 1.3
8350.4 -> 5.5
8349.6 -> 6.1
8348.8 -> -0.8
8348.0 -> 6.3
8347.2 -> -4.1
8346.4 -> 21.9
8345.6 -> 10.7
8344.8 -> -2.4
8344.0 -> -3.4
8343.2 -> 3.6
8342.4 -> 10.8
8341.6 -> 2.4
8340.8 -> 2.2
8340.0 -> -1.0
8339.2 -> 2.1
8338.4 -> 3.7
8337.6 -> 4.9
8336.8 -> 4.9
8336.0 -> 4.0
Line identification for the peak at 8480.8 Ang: H-beta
